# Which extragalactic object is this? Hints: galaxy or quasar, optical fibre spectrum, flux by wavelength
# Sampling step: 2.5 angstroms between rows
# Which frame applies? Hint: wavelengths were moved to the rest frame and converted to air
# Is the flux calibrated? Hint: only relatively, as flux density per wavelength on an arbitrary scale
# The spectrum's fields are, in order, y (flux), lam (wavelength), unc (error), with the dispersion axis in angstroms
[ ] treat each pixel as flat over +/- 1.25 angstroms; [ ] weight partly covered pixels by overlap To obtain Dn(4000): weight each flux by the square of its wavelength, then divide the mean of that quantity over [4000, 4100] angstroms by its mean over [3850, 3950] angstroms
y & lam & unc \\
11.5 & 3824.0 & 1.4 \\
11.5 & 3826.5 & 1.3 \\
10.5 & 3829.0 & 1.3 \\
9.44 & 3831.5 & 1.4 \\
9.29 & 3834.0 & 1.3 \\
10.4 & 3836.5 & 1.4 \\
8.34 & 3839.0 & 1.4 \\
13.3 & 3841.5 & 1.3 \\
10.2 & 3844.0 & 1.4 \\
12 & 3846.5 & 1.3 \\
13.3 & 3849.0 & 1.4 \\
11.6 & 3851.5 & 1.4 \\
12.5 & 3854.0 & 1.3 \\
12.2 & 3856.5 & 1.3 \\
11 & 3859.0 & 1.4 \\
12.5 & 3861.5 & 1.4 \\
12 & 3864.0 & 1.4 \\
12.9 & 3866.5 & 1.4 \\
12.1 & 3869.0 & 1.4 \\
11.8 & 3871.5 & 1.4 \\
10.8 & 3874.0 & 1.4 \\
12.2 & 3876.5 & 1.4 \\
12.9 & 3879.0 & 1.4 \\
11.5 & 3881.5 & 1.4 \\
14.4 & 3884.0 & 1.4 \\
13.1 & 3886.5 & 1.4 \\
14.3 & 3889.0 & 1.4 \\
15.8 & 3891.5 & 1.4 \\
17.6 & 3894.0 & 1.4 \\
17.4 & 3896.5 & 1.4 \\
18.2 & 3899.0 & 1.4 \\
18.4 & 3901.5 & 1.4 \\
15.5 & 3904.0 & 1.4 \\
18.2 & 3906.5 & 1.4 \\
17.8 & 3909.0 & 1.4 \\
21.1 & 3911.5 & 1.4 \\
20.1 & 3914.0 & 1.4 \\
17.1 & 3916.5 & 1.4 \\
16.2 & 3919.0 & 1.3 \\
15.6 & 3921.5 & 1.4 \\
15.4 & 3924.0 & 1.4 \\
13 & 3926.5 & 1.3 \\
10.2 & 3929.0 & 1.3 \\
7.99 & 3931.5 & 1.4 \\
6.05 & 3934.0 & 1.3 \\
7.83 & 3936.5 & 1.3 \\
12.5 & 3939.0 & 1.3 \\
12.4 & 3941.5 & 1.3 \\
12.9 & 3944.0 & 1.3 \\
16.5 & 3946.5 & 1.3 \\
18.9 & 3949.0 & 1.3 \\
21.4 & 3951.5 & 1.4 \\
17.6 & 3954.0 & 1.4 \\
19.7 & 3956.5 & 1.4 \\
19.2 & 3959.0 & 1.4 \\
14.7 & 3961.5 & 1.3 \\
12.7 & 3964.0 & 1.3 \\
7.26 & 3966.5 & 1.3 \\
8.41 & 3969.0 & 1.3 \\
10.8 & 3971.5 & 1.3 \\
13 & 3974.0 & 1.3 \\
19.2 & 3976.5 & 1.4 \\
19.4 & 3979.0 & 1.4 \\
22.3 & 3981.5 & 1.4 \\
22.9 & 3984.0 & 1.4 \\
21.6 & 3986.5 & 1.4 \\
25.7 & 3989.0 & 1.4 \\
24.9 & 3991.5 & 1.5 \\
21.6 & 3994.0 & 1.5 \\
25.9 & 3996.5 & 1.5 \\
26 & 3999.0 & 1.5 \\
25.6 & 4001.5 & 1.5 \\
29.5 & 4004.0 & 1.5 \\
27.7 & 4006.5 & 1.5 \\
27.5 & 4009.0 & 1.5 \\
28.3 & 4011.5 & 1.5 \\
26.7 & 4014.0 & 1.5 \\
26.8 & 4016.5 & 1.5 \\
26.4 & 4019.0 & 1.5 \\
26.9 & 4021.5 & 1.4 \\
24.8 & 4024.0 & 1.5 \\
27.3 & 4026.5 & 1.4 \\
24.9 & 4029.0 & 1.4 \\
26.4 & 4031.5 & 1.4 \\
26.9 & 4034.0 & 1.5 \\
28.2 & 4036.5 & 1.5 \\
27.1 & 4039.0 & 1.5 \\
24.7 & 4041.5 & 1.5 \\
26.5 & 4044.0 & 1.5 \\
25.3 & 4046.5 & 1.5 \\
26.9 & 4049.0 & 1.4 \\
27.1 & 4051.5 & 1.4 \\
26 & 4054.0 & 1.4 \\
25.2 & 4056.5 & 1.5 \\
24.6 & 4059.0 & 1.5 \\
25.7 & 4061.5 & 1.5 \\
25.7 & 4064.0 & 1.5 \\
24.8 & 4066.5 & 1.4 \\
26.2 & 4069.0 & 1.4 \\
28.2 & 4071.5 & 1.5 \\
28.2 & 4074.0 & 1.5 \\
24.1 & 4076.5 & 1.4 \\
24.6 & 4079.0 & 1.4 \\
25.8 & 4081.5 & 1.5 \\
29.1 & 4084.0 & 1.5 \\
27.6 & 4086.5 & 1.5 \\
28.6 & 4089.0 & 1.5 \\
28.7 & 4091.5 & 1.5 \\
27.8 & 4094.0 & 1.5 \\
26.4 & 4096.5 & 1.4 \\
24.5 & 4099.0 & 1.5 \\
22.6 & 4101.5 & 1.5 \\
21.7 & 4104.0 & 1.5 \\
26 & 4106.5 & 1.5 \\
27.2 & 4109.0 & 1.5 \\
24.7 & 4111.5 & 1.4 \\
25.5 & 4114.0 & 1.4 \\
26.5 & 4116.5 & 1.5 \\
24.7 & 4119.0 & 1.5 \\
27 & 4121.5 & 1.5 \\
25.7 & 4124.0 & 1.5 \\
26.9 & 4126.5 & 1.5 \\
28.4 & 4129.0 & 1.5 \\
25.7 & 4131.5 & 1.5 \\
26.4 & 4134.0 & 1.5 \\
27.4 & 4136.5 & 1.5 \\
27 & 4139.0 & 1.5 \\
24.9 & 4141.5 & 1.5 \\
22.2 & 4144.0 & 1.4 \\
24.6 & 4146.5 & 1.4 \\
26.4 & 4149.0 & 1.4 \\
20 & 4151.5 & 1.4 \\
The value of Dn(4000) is 2.05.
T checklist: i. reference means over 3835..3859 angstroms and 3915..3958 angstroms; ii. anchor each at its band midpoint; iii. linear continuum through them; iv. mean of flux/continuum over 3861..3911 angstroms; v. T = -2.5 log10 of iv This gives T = -0.15 mag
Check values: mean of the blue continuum 11.5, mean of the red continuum 14.3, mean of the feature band 14.6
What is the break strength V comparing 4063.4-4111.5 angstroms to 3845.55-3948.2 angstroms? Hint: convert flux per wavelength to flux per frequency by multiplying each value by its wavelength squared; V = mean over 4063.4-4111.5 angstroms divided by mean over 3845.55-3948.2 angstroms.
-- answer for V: 2.1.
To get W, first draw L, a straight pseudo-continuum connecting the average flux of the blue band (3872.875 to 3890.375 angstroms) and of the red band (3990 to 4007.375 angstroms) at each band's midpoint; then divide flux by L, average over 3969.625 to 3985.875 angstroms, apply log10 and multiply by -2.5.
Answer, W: 0.31 mag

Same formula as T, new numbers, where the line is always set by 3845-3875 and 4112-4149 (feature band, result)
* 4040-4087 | -0.16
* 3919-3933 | 0.21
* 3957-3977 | 0.31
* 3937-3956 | 0.05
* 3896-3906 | -0.23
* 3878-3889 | 0.01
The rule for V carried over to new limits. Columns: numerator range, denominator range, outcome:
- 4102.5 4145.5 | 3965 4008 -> 1.33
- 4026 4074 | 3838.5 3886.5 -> 2.39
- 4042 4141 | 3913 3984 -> 1.91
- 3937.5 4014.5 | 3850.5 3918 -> 1.41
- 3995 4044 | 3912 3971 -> 1.97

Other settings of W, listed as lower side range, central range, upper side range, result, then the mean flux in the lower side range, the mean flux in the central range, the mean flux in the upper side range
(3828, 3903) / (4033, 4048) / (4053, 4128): -0.15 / 12.7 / 26.4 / 26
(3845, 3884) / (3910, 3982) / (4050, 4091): 0.20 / 12.1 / 14.7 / 26.4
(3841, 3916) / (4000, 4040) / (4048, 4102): -0.17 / 14.3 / 26.9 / 26.3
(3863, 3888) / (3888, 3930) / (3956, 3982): -0.25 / 12.4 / 16.6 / 14.8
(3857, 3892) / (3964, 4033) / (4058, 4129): -0.11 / 12.6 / 22.7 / 26.1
